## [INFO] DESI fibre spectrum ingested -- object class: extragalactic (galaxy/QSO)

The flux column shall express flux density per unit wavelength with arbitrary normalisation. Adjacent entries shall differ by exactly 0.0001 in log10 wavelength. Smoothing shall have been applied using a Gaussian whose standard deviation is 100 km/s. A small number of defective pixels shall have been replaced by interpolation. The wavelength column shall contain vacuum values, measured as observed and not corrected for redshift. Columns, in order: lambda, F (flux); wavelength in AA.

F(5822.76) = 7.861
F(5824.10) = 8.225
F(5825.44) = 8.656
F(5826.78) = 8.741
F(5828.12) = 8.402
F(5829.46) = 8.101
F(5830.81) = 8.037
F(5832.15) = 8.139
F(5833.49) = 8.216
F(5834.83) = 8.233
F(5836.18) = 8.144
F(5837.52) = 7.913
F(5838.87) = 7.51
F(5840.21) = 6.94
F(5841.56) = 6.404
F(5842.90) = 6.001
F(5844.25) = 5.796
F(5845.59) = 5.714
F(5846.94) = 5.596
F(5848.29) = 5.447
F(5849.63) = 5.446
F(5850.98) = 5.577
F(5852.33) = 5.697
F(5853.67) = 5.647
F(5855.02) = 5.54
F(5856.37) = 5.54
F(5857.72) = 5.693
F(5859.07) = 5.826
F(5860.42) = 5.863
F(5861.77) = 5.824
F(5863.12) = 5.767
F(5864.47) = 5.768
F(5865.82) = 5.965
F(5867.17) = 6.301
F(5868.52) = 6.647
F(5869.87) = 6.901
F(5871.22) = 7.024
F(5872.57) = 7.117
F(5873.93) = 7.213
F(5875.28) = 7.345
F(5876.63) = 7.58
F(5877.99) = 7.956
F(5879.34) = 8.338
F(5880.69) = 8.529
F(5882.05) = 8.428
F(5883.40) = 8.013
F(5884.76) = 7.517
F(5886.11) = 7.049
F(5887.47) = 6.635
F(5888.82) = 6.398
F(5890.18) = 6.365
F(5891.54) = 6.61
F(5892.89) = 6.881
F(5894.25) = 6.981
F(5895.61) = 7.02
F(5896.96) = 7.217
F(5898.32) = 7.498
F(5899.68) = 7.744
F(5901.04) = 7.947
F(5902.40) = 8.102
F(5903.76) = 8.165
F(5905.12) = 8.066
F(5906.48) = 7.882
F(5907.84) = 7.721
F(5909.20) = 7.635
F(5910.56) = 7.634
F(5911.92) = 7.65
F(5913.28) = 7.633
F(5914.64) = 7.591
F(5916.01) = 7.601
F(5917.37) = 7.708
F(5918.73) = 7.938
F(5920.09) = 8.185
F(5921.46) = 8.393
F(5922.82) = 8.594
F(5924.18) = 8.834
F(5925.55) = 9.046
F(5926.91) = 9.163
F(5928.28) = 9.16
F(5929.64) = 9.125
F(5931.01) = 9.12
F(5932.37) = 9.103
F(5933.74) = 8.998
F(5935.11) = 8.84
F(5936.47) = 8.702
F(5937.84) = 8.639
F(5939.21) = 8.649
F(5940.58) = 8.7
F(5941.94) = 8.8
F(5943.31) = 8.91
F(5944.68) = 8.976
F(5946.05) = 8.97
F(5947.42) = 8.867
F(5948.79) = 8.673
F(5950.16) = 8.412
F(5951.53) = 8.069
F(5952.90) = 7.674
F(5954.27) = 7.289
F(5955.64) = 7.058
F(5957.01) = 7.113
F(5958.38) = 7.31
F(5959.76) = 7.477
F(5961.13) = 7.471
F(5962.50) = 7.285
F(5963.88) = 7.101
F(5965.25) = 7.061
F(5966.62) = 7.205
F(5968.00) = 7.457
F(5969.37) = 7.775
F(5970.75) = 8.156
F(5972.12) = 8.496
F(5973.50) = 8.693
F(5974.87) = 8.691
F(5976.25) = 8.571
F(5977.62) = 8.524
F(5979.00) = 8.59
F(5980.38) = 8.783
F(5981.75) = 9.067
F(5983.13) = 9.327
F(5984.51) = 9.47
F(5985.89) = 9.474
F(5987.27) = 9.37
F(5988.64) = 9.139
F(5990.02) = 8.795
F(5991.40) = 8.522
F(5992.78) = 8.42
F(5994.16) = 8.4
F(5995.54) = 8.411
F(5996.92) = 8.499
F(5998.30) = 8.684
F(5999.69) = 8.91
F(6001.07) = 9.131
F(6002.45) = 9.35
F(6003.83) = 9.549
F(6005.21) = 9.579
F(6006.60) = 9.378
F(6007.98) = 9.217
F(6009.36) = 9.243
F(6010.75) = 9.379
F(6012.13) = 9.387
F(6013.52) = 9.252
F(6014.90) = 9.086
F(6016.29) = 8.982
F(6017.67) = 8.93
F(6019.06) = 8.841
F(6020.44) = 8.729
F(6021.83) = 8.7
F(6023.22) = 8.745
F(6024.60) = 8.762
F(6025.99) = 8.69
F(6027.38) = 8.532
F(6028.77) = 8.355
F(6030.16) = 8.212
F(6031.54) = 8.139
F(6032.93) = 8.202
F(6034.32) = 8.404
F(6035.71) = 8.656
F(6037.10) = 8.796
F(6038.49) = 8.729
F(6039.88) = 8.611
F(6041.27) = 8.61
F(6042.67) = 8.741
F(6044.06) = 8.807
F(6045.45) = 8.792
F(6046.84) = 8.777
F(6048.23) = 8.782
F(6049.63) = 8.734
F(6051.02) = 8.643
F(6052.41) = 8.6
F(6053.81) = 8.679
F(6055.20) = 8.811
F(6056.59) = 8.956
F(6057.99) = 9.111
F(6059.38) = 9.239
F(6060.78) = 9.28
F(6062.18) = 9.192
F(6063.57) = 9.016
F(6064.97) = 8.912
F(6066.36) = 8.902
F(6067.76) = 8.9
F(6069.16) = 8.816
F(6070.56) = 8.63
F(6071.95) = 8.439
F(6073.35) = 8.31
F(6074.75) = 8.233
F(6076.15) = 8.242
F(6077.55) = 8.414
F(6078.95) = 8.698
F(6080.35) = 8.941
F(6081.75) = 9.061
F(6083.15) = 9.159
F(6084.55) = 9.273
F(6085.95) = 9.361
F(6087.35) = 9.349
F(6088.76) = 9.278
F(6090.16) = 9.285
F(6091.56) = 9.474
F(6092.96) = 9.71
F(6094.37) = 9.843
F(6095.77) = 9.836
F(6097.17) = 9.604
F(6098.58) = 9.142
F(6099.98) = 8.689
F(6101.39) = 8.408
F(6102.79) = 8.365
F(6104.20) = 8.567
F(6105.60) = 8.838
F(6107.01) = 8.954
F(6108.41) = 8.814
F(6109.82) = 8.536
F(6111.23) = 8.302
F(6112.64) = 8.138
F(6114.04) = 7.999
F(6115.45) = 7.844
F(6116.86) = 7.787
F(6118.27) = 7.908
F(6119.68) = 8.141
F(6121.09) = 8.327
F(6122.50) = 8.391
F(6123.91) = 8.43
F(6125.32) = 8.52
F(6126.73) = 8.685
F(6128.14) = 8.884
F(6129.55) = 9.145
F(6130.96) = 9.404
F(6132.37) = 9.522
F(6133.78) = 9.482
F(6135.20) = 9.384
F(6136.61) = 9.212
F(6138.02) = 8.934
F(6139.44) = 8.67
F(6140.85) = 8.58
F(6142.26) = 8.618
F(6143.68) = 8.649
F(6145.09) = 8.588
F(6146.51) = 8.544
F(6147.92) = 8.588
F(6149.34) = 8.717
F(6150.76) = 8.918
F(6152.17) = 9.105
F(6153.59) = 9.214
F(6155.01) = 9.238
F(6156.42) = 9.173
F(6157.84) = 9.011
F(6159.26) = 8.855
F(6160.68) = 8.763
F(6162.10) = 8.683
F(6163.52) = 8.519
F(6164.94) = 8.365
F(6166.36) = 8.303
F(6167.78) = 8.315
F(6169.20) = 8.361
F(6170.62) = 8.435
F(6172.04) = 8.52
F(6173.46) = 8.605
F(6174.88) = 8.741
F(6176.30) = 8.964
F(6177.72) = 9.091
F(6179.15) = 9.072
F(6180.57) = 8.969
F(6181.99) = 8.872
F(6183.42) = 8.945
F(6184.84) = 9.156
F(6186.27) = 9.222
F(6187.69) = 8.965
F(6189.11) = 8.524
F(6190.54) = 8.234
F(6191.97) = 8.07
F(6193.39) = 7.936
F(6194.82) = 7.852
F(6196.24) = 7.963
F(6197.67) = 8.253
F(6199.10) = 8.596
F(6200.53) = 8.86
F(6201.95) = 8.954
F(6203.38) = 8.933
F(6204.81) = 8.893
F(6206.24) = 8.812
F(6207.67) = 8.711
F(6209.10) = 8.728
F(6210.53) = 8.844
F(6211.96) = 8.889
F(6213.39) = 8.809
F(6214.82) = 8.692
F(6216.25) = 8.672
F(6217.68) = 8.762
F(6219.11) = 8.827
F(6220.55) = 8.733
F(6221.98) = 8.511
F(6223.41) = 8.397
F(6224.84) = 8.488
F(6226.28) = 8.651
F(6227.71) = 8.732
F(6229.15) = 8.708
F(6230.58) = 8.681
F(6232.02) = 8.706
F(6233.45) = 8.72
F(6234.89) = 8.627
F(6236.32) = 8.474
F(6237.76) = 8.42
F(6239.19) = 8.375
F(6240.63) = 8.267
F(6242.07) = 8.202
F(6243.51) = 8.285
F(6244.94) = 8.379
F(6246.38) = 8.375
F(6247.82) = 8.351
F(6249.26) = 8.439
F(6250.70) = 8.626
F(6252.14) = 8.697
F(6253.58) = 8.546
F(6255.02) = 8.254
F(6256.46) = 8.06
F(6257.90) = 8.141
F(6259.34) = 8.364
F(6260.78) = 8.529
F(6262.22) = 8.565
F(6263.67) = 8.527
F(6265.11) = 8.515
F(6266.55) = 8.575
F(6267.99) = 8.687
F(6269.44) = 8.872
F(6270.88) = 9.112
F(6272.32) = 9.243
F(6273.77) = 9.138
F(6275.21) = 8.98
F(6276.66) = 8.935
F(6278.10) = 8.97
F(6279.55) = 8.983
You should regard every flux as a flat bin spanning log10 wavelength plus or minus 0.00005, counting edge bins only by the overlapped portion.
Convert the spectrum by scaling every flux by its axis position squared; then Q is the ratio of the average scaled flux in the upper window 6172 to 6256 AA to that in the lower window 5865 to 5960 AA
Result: 1.21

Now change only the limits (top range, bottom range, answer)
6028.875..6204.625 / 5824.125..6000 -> 1.21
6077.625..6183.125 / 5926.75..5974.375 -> 1.14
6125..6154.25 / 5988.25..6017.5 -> 1.04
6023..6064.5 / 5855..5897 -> 1.35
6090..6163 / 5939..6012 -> 1.09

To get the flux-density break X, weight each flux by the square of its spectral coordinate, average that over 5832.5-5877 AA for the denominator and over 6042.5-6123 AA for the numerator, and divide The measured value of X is 1.48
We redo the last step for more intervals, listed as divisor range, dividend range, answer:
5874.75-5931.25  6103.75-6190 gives 1.21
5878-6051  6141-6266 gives 1.11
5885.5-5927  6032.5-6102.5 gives 1.23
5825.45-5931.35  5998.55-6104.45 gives 1.30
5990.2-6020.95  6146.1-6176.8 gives 1.02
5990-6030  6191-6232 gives 1.03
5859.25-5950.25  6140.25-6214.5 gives 1.22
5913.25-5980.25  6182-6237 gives 1.14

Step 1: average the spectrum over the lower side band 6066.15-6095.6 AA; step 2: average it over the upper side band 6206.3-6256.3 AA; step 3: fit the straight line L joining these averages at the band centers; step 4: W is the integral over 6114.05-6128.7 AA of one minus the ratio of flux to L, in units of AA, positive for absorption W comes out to 0.99 AA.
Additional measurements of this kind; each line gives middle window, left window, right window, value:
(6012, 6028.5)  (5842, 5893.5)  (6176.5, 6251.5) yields -3.1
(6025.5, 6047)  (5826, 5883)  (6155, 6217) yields -1.9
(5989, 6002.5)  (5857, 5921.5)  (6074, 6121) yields -1.1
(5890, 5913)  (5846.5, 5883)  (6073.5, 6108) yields -2.0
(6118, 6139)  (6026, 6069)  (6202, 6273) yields -0.4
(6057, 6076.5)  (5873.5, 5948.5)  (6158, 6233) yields -1.0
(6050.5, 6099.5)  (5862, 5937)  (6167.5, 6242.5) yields -4.6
